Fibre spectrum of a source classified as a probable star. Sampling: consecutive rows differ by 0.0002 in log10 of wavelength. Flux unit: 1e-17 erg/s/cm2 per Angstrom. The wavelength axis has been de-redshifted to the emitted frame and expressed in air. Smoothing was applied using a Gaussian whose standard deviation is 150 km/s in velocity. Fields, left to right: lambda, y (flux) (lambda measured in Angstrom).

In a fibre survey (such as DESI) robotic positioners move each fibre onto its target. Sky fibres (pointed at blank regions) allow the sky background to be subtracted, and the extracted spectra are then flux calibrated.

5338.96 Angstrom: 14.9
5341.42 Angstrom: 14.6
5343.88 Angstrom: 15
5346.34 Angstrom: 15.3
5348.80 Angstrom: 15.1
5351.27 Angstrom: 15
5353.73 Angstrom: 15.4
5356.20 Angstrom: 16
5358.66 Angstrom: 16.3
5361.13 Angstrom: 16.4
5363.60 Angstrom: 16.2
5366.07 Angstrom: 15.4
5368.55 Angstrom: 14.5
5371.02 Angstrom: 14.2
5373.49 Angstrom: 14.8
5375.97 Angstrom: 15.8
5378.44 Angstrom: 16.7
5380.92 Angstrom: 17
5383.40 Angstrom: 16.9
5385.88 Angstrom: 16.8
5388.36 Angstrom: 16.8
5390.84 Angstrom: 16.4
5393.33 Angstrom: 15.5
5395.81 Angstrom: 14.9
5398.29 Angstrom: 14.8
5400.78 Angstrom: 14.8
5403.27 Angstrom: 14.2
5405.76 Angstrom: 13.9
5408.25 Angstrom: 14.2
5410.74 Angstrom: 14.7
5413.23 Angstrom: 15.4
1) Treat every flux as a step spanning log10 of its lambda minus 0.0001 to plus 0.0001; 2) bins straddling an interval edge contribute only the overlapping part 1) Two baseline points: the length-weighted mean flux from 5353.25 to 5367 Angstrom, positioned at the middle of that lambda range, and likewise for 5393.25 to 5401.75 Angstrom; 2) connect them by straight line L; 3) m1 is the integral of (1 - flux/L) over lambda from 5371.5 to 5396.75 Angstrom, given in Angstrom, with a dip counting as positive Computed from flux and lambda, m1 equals -1.3 Angstrom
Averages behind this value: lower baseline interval 16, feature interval 16.1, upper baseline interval 14.9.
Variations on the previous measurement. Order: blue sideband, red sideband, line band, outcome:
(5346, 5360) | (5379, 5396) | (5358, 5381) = 0.4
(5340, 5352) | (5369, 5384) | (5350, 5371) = -0.3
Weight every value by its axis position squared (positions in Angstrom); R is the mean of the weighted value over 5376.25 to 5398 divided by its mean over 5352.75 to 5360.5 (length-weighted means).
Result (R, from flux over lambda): 1.03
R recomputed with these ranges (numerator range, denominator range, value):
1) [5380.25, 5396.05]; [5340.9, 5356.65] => 1.10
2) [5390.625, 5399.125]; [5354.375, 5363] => 0.96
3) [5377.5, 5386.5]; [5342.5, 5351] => 1.13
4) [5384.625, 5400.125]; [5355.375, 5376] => 1.03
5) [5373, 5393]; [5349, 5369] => 1.06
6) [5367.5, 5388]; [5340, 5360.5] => 1.05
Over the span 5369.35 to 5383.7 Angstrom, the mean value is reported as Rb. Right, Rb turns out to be 15.8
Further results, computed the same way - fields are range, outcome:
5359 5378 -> 15.4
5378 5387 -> 16.9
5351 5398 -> 15.8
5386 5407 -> 15.2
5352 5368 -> 15.9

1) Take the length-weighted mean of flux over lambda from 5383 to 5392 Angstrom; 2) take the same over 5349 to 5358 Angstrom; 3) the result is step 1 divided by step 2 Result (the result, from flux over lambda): 1.08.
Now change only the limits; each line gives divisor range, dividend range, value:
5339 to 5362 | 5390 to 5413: 0.96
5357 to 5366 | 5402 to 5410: 0.87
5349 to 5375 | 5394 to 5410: 0.94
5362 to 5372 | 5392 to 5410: 0.97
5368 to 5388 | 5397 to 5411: 0.90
